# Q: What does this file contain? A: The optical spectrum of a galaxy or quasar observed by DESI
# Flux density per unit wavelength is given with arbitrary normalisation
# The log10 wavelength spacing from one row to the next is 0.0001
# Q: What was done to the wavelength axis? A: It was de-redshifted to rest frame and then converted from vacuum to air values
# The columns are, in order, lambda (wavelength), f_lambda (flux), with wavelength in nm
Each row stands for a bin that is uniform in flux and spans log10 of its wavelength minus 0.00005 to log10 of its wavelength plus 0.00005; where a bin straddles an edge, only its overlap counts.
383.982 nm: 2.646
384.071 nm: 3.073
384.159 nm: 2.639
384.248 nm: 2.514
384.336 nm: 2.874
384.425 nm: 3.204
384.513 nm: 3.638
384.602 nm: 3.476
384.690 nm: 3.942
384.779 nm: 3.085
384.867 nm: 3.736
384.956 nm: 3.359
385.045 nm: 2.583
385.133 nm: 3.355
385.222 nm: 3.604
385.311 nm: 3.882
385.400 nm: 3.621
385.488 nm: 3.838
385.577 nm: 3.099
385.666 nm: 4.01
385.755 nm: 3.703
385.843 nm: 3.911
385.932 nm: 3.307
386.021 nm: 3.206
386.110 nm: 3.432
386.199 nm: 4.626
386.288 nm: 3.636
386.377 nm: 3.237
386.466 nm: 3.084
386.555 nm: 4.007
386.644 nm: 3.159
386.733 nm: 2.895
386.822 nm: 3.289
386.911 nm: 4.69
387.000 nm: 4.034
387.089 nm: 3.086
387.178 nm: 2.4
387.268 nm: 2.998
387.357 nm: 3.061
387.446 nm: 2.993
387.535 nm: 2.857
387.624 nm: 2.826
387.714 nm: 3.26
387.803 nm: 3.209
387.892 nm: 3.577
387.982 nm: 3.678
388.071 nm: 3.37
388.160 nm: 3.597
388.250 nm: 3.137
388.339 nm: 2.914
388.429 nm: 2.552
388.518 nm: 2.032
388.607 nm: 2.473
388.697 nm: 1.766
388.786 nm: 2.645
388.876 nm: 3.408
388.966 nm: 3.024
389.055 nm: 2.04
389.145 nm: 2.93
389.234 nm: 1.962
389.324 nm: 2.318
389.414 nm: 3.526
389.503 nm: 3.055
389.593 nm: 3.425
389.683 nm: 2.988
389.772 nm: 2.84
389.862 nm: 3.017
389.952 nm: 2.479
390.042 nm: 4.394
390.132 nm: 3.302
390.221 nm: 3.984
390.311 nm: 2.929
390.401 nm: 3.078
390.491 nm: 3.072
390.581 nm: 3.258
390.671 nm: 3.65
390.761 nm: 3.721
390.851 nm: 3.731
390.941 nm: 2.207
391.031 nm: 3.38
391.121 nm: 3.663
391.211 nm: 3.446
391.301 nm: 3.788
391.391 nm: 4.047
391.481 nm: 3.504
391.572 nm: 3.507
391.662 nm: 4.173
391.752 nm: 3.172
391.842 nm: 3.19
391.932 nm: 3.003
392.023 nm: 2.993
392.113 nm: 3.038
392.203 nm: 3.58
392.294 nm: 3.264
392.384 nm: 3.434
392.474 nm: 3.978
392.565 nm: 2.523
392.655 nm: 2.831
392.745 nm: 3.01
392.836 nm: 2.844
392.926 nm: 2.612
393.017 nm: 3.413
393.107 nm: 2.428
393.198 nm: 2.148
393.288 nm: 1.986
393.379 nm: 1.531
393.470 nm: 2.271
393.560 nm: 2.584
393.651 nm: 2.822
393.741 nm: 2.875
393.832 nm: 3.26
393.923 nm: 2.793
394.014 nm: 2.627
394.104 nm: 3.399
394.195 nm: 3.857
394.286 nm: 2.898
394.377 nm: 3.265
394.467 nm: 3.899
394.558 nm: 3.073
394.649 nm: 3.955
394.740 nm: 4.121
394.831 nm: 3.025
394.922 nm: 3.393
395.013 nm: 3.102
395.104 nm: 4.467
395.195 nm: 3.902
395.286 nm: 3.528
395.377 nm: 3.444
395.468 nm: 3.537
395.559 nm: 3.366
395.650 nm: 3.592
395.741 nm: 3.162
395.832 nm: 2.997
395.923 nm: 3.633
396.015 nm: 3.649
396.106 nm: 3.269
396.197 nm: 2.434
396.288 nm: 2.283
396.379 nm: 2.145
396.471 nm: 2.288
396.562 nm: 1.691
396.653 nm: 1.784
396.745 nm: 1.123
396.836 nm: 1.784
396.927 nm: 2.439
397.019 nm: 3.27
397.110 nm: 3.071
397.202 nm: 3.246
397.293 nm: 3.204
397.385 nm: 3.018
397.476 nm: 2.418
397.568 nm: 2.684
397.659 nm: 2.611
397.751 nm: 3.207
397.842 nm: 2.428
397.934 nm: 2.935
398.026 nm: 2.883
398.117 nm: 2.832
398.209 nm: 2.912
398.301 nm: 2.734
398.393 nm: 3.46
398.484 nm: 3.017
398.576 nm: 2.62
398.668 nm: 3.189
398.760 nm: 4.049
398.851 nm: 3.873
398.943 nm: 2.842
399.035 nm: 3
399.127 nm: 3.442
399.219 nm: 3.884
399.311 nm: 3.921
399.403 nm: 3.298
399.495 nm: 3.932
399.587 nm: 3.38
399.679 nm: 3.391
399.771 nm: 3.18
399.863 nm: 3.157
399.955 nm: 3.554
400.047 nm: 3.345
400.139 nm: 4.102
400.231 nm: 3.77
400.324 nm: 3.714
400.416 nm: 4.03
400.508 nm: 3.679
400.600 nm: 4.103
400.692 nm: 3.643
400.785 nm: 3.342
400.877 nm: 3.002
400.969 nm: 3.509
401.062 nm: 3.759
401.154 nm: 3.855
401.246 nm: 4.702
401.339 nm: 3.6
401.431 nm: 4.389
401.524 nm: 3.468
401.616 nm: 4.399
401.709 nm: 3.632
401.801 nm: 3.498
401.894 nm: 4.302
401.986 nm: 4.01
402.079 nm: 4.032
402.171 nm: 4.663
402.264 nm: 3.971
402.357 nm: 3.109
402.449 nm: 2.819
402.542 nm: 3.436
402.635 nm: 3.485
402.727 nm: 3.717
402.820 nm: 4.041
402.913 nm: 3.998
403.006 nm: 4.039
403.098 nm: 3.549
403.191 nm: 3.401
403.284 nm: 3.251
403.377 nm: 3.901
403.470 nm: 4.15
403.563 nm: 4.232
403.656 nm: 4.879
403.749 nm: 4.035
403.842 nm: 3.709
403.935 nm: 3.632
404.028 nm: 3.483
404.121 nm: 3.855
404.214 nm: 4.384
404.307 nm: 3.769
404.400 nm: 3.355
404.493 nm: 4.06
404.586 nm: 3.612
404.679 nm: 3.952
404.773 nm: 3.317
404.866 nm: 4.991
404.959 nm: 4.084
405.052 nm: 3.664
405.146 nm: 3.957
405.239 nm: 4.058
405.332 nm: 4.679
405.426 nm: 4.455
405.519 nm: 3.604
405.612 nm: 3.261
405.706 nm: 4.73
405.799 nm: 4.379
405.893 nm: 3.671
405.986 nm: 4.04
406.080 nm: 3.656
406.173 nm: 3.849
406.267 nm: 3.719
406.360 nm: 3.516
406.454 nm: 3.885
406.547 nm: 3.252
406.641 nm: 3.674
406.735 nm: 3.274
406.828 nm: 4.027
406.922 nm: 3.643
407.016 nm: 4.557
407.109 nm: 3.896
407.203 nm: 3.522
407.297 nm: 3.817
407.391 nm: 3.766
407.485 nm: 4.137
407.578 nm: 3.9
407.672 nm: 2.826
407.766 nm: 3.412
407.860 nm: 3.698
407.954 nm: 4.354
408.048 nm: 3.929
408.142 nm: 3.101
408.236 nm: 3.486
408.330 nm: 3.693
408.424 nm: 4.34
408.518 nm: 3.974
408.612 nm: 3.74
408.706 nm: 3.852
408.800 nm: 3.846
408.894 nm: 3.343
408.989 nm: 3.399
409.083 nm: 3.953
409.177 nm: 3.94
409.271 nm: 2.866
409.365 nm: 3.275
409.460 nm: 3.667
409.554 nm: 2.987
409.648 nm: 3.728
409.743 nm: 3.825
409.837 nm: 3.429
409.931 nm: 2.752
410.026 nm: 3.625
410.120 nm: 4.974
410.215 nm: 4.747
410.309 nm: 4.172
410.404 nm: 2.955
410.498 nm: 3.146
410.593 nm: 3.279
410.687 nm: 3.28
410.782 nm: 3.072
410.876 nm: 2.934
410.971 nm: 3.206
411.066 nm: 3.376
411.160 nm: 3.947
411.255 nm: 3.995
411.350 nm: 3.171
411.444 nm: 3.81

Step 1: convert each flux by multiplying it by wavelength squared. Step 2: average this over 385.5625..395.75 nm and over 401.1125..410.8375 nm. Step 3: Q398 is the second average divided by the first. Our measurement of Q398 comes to 1.28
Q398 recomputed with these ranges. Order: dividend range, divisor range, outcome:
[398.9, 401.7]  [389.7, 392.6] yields 1.14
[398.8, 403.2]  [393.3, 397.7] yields 1.28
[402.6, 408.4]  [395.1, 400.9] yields 1.27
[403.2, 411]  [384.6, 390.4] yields 1.29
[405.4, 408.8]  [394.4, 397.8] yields 1.33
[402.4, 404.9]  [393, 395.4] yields 1.29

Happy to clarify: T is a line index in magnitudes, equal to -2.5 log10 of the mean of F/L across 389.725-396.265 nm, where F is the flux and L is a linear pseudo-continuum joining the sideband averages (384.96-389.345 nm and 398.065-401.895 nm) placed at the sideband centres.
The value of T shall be 0.04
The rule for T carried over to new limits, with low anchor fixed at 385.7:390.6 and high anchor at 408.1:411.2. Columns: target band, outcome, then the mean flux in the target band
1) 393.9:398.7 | 0.10 mag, 3.01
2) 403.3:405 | -0.14 mag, 3.95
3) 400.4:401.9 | -0.12 mag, 3.8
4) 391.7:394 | 0.14 mag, 2.86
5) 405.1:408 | -0.10 mag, 3.85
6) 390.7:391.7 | -0.11 mag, 3.56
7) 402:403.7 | -0.11 mag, 3.82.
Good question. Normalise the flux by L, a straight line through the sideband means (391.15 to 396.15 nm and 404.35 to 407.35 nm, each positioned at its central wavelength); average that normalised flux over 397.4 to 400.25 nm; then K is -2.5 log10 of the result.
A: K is 0.09 mag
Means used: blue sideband 3.22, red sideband 3.88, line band 3.22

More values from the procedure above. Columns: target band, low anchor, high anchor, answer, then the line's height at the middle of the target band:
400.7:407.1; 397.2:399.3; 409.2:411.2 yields -0.18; 3.27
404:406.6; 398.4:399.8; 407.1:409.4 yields -0.09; 3.59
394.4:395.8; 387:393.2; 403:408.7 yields -0.07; 3.35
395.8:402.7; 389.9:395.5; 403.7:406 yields 0.11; 3.62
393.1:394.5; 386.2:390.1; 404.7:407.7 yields 0.19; 3.33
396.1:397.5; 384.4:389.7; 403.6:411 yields 0.38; 3.48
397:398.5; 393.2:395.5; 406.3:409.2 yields 0.13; 3.31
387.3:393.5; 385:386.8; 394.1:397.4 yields 0.09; 3.31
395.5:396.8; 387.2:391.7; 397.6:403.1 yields 0.25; 3.38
